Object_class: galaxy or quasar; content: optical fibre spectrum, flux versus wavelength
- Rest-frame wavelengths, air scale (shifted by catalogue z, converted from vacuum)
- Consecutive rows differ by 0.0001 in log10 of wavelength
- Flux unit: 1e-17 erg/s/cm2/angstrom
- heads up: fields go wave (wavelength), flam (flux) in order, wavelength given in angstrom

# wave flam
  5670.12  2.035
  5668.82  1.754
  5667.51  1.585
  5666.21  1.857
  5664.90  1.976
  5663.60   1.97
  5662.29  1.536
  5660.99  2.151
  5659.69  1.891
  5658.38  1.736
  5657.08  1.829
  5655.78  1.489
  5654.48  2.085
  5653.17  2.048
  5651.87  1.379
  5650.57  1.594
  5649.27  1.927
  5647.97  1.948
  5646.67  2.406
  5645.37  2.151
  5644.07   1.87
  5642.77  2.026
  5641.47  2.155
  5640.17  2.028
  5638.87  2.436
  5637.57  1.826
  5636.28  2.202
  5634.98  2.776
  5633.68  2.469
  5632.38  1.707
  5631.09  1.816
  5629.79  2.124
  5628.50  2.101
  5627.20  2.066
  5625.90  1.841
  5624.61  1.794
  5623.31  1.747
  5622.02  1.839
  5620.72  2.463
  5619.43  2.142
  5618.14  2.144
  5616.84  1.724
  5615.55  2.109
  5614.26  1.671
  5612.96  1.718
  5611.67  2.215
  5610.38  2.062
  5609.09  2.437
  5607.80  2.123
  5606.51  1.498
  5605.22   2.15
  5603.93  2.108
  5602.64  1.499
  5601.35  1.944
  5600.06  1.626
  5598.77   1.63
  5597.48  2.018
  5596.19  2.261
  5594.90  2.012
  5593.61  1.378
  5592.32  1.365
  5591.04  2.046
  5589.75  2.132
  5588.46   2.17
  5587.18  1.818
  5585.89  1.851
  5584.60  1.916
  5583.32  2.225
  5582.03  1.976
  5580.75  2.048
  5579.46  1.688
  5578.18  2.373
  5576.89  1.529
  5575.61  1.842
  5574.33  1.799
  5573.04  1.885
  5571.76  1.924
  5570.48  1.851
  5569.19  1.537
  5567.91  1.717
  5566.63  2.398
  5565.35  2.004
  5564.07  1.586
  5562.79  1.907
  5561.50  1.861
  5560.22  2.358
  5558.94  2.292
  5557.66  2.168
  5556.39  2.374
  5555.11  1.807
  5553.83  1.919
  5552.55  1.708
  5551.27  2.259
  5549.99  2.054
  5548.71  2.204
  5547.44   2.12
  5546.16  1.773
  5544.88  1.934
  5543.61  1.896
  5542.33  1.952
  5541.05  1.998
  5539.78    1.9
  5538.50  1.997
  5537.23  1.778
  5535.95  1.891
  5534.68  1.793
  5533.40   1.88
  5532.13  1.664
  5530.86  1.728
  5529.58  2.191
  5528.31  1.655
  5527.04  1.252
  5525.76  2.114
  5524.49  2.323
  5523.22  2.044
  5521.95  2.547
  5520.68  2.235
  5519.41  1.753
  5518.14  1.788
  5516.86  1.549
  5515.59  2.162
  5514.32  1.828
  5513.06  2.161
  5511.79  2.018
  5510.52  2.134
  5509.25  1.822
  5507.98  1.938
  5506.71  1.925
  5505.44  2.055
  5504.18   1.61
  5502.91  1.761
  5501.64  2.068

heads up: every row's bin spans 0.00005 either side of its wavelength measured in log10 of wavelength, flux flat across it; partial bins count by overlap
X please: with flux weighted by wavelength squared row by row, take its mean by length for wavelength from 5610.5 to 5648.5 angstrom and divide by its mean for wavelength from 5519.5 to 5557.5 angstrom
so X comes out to 1.1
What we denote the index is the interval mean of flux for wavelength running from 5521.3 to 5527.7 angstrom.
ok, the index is 2.06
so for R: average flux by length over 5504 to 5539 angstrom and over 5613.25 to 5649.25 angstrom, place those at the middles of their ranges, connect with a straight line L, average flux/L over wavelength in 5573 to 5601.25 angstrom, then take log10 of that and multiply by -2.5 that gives 0.06 mag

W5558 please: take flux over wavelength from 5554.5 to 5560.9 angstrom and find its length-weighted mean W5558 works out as 2.2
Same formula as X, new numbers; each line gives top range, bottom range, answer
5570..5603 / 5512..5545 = 1.00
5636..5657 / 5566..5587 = 1.06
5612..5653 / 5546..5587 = 1.05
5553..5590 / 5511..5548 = 1.03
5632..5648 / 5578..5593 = 1.13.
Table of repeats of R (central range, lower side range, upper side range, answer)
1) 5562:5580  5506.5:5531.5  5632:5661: 0.066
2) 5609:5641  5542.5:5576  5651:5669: -0.106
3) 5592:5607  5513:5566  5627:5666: 0.100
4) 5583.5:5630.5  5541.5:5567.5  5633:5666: 0.037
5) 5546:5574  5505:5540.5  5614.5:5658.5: -0.018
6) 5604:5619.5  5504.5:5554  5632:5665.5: -0.014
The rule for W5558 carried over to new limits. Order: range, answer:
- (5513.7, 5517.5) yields 1.84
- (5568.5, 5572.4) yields 1.77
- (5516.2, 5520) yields 1.7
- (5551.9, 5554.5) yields 1.81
